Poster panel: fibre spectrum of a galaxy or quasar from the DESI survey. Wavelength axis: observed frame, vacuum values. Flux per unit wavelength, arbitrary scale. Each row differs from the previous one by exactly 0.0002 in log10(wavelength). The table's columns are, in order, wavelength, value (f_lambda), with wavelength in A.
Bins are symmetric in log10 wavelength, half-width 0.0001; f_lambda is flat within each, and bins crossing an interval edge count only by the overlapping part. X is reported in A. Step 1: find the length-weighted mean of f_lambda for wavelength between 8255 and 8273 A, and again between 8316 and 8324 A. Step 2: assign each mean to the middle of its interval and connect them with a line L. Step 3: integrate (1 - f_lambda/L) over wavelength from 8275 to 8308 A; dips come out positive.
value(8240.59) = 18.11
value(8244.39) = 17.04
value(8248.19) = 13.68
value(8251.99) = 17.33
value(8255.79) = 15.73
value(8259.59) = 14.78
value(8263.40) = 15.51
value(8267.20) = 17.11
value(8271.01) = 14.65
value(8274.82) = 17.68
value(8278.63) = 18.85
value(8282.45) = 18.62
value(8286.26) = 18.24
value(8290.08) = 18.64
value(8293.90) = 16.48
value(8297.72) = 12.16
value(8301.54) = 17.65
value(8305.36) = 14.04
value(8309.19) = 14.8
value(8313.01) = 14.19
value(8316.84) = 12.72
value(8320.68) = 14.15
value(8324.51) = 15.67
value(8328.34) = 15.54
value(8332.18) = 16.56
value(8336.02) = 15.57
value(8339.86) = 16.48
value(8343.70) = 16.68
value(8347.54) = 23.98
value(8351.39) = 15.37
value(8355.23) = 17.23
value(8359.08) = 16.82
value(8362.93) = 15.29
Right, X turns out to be -4.6 A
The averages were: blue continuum 15.6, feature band 16.8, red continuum 13.9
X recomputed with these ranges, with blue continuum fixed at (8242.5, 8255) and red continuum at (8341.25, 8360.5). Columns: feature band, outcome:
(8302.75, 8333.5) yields 4.6 A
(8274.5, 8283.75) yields -1.1 A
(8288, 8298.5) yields 0.4 A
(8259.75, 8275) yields 0.4 A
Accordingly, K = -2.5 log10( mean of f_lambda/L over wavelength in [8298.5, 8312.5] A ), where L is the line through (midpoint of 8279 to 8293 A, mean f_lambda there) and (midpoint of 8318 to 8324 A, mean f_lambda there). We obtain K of 0.070 mag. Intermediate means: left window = 18.4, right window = 14.3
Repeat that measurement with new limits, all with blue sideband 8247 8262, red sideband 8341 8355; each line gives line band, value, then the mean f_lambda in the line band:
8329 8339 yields 0.12 mag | 16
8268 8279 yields -0.05 mag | 16.8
